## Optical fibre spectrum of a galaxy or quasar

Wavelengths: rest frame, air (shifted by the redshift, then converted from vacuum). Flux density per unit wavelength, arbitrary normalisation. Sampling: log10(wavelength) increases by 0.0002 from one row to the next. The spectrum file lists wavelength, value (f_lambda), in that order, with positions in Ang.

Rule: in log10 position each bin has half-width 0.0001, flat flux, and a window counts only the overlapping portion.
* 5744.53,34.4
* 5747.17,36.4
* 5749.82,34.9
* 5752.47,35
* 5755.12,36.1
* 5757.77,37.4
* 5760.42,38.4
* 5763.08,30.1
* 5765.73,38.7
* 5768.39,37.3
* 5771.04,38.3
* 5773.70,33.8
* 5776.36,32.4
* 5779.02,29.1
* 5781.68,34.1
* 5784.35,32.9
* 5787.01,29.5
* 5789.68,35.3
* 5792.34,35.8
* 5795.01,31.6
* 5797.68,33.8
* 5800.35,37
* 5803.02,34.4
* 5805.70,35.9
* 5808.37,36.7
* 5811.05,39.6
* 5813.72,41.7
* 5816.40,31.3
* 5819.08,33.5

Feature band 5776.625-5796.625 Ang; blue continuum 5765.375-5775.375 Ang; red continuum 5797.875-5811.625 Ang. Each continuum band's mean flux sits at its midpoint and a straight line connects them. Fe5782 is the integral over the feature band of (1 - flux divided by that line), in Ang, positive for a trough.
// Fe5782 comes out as 2.1 Ang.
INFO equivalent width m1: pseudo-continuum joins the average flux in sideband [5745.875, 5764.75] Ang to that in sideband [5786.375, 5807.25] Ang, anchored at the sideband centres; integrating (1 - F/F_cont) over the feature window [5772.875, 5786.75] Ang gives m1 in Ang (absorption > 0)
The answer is 1.1 Ang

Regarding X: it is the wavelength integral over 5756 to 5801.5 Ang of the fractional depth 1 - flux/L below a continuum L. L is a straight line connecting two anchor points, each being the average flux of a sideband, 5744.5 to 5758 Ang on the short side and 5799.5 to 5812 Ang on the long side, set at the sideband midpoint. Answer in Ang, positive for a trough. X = 2.1 Ang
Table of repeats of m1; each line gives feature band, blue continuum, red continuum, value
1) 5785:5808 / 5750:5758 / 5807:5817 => 1.9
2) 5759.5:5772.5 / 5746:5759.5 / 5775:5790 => -0.9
